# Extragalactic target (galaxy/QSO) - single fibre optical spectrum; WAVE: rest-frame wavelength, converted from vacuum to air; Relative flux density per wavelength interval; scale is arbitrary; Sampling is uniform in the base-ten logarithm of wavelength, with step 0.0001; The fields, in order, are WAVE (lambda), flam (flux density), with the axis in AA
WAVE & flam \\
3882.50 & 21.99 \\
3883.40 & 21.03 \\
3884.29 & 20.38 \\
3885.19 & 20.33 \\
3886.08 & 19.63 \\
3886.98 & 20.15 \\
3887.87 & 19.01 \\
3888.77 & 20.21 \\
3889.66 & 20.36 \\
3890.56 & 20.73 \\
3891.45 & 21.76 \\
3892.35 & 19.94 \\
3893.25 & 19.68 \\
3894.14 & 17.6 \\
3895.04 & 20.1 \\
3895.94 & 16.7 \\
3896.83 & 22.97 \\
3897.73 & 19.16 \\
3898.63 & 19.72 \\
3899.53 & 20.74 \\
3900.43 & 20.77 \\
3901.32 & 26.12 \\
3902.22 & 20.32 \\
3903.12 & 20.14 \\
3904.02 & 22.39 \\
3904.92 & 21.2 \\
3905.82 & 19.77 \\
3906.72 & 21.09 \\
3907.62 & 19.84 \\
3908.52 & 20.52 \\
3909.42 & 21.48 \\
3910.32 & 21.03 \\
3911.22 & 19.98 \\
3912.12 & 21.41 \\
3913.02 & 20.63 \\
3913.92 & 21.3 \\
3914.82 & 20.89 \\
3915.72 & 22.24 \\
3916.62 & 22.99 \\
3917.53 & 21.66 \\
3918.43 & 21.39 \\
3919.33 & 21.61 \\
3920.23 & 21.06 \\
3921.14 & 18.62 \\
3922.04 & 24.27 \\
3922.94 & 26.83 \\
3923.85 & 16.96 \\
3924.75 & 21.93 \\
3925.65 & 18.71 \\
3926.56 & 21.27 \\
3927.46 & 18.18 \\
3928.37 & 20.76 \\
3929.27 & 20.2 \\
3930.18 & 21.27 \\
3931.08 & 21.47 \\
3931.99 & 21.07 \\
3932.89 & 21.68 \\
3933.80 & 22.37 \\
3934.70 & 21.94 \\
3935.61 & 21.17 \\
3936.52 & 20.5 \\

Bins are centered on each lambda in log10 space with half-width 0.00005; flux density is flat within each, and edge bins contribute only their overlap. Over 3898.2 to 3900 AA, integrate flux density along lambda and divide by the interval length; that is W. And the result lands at 20.2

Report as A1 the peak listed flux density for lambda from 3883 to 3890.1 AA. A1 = 21.03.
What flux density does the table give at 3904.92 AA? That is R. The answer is 21.2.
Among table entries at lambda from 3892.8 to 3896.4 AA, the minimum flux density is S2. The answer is 16.7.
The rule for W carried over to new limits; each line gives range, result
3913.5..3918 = 21.8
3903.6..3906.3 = 21.1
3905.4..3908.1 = 20.2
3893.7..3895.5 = 18.8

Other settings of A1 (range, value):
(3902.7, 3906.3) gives 22.39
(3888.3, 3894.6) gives 21.76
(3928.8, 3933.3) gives 21.68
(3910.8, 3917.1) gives 22.99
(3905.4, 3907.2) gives 21.09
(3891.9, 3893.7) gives 19.94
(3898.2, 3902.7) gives 26.12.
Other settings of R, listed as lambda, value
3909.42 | 21.48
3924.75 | 21.93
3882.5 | 21.99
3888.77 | 20.21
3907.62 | 19.84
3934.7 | 21.94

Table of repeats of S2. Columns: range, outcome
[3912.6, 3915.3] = 20.63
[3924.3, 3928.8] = 18.18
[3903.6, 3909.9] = 19.77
